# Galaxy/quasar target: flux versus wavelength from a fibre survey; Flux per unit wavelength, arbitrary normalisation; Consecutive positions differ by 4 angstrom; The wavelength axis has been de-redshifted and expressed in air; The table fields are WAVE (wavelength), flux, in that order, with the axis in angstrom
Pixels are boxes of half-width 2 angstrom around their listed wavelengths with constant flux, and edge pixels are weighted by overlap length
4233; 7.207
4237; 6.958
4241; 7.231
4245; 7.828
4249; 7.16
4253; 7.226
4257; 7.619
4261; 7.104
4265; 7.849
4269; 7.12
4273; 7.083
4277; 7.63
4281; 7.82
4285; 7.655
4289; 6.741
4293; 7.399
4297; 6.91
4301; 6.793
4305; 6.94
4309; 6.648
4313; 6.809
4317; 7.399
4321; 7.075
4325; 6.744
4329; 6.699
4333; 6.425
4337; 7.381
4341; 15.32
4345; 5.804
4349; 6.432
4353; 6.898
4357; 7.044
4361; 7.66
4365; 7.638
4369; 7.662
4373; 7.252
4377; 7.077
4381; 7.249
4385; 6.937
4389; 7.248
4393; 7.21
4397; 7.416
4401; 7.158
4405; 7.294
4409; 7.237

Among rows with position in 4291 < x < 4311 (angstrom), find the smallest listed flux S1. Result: 6.648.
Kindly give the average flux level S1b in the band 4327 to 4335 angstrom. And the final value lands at 6.56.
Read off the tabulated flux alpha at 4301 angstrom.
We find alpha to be 6.793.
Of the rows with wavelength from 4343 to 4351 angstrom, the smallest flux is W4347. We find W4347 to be 5.804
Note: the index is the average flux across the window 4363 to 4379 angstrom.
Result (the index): 7.41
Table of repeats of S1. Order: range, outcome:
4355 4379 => 7.044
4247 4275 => 7.083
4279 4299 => 6.741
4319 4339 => 6.425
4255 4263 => 7.104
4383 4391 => 6.937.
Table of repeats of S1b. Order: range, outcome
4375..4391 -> 7.13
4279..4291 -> 7.41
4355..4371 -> 7.5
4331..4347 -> 8.73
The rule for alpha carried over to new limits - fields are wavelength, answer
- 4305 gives 6.94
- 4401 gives 7.158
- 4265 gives 7.849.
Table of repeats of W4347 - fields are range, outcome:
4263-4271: 7.12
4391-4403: 7.158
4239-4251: 7.16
